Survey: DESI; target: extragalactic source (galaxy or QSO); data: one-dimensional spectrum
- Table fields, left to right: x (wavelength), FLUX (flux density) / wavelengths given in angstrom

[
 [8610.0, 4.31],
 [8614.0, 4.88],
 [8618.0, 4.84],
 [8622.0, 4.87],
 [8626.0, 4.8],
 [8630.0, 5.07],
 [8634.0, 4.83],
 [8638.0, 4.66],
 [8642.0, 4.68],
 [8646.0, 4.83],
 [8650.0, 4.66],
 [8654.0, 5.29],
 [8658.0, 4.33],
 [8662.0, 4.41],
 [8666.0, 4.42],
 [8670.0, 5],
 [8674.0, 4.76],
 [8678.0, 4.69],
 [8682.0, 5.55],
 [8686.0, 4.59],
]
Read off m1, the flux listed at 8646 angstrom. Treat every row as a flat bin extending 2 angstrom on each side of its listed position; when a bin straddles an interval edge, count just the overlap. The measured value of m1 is 4.83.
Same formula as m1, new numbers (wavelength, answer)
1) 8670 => 5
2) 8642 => 4.68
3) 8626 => 4.8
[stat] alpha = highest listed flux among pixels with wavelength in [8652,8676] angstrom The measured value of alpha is 5.29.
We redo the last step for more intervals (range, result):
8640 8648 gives 4.83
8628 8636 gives 5.07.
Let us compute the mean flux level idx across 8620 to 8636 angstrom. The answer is 4.89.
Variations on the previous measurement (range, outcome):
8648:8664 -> 4.67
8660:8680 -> 4.66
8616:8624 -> 4.86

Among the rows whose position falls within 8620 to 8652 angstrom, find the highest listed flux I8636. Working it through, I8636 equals 5.07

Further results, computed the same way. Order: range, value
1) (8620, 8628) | 4.87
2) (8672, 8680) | 4.76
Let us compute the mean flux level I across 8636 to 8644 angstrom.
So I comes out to 4.67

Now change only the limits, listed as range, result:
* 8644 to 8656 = 4.93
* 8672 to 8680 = 4.72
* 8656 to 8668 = 4.39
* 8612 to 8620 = 4.86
